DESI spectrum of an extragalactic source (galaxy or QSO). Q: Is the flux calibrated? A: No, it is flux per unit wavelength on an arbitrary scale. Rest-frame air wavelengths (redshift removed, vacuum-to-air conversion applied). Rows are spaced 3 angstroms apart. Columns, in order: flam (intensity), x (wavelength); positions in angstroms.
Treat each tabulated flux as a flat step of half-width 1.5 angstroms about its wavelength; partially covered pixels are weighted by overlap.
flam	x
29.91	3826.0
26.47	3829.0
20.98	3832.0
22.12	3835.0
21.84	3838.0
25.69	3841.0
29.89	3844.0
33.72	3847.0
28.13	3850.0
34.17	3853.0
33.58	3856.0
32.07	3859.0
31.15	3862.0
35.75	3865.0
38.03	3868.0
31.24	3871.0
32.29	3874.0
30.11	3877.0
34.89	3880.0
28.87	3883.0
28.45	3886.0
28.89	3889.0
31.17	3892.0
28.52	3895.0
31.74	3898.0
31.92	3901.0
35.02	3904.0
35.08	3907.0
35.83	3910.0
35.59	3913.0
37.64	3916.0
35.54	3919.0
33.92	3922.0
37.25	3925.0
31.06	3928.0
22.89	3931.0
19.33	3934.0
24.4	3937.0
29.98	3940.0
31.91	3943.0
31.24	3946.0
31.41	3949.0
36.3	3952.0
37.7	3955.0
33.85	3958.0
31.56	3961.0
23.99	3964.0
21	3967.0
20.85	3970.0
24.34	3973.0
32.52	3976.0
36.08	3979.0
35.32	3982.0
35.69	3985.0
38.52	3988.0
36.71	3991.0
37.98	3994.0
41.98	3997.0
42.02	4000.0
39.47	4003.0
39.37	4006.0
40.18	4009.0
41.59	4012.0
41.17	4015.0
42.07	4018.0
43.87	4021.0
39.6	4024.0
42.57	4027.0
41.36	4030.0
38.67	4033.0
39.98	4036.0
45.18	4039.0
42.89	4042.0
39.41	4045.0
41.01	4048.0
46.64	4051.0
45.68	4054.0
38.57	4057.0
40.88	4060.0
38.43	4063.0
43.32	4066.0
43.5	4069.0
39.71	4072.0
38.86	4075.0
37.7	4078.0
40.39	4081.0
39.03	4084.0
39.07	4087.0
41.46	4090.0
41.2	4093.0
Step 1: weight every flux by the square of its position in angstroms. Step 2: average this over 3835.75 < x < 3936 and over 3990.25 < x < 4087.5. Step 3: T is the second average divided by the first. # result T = 1.4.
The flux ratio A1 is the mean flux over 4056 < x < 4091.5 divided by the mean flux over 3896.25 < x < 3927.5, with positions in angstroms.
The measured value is 1.15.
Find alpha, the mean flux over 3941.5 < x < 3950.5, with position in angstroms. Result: 31.5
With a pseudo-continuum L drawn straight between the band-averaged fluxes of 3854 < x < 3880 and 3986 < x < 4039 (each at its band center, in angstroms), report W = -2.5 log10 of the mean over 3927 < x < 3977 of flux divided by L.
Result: 0.30 mag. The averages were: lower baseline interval 33.2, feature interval 28.4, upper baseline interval 40.5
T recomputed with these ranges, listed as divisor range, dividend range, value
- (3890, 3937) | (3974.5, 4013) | 1.25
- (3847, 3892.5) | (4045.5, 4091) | 1.41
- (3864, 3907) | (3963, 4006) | 1.11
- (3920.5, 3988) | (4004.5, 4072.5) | 1.43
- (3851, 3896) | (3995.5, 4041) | 1.39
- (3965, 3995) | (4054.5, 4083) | 1.33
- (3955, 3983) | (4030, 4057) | 1.50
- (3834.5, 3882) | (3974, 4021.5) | 1.34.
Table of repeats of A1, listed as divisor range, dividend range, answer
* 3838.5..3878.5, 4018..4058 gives 1.32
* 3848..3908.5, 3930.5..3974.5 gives 0.88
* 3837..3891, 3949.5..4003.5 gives 1.08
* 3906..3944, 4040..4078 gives 1.32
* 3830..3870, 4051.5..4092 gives 1.37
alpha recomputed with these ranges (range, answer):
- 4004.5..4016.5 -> 40.6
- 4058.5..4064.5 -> 39.7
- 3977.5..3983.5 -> 35.7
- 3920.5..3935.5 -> 28.9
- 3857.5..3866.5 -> 33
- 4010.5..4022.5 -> 42.2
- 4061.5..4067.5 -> 40.9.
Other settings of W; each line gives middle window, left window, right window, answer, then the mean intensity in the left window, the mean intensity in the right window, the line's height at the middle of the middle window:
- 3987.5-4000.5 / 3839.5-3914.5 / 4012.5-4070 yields -0.008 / 32.1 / 41.8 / 39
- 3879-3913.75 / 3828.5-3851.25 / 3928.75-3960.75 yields -0.139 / 26.1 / 30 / 28.2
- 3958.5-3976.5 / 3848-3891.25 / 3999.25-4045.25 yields 0.418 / 32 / 41.2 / 37.9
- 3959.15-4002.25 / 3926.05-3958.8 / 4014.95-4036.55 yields 0.080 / 30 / 41.2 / 35.2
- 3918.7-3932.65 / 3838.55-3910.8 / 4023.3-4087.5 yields 0.087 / 31.8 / 41.1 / 34.4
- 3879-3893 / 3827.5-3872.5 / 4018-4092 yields 0.049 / 29.7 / 41.2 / 31.7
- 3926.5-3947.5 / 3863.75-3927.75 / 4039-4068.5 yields 0.288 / 33.2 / 42.1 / 35.5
